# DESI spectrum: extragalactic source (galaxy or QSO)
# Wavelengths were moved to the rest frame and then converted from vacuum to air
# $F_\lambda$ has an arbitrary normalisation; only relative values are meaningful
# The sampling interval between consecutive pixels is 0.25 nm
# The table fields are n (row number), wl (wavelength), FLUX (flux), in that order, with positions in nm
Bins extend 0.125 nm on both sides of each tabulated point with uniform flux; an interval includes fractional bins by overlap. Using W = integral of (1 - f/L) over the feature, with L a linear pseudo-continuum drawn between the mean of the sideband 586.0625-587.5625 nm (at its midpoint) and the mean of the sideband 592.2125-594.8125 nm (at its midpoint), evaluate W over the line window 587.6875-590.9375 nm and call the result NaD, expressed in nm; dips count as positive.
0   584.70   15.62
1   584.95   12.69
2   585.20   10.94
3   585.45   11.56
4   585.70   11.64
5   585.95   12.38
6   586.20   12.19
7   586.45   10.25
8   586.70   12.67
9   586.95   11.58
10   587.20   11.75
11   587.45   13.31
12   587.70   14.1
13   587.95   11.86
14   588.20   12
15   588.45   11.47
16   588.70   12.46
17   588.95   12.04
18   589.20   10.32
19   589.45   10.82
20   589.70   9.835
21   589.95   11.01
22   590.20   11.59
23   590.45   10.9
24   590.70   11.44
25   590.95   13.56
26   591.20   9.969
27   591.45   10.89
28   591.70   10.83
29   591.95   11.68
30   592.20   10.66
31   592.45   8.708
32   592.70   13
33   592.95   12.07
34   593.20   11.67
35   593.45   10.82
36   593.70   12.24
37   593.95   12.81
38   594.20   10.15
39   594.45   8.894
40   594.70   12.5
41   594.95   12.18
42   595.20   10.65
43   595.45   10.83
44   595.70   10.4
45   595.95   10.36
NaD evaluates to 0.05 nm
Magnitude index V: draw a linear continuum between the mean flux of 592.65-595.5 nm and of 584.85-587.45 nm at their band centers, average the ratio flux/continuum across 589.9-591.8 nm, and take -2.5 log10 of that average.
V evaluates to 0.03 mag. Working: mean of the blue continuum 11.8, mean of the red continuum 11.5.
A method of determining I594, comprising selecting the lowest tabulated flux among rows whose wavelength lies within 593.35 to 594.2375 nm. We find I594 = 10.15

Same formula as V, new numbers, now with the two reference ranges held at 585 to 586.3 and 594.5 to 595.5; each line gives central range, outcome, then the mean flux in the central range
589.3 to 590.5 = 0.08 mag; 10.8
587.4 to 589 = -0.07 mag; 12.4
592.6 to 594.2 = -0.04 mag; 11.9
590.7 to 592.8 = 0.04 mag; 11.2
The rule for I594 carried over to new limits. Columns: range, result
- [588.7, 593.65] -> 8.708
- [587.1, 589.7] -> 9.835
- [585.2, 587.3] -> 10.25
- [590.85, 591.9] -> 9.969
